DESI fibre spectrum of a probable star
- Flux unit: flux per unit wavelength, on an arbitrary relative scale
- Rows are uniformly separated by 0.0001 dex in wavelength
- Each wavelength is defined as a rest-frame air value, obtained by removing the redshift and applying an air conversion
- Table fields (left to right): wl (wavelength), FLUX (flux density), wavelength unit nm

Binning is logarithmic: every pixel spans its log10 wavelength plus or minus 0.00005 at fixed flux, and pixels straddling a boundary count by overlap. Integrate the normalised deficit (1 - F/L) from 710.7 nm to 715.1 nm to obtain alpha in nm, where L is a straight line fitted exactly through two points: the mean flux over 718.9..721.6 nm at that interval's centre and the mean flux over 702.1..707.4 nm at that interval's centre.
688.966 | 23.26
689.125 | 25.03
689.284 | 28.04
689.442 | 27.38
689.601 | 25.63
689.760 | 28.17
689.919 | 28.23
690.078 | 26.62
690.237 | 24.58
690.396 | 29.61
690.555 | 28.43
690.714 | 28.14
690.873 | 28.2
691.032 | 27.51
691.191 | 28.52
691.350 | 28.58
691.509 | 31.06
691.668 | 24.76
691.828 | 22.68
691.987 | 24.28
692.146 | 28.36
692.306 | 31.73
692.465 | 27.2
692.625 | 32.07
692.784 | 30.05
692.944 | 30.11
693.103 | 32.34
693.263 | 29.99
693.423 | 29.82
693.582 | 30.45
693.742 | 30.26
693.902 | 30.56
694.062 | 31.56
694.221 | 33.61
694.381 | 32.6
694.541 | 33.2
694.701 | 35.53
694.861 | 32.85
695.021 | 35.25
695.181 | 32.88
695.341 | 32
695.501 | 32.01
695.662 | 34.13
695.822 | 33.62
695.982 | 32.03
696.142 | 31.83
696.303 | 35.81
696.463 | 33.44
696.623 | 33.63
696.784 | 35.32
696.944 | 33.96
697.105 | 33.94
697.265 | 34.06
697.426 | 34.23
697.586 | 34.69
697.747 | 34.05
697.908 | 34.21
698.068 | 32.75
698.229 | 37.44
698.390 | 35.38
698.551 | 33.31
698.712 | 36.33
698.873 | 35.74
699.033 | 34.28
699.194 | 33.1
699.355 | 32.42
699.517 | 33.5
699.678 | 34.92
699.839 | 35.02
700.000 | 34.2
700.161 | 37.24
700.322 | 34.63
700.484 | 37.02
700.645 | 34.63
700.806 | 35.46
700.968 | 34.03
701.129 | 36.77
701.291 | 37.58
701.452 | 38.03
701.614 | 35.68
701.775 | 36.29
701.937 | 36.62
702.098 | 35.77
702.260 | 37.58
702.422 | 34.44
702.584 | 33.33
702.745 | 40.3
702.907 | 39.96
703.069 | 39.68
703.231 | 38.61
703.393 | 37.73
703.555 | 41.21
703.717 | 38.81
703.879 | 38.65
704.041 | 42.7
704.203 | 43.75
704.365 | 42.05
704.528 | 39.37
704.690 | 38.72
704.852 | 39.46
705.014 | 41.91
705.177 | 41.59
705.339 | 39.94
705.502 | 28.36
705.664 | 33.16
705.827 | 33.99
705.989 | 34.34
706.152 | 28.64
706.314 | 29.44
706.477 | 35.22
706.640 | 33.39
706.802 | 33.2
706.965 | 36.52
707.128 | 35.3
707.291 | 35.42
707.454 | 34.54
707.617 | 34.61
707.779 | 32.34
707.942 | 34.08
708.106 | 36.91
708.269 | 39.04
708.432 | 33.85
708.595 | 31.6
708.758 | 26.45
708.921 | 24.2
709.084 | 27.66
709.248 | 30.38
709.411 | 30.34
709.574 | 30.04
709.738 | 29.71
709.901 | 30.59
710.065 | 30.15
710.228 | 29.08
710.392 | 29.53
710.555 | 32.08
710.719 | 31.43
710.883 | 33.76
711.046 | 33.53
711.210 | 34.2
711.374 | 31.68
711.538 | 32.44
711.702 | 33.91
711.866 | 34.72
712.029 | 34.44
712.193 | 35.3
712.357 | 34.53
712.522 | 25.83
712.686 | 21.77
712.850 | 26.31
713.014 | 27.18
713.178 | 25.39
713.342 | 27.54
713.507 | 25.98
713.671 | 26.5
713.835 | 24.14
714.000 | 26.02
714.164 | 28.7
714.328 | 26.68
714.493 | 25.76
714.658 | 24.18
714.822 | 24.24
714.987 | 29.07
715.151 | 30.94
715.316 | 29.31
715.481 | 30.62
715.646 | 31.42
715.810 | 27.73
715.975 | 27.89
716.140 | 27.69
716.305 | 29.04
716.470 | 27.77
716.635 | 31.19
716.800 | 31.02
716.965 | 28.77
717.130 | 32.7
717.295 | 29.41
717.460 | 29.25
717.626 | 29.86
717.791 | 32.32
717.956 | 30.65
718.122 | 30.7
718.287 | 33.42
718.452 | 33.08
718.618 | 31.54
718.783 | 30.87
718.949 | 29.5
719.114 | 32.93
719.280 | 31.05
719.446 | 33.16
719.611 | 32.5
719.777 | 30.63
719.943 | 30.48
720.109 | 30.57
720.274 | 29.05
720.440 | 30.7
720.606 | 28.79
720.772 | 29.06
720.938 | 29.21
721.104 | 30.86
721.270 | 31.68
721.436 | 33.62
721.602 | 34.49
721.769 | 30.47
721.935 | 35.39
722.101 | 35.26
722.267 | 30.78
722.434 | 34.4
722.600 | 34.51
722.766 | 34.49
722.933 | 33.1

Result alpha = 0.63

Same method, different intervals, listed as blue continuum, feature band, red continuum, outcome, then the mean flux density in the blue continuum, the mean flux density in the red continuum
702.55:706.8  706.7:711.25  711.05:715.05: 0.110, 37.4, 28.7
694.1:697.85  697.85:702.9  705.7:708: -0.276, 33.7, 33.6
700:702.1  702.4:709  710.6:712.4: -0.195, 36.1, 33.6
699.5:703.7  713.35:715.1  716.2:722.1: 0.341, 36.6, 31.1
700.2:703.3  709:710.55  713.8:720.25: 0.149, 36.7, 29.7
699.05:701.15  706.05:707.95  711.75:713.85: -0.128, 34.8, 28.7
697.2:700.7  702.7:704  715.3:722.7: -0.213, 34.7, 31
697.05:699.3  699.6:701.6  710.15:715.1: -0.128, 34.5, 29.2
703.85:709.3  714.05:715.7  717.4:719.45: 0.226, 35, 31.4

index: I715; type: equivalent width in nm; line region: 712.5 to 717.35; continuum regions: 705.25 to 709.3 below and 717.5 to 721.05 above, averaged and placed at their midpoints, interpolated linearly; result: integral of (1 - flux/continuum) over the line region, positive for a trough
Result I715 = 0.603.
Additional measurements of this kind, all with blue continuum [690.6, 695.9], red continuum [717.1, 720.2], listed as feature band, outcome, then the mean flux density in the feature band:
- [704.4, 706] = -0.34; 37.3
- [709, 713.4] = 0.07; 30.5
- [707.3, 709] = -0.11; 32.9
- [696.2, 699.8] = -0.44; 34.4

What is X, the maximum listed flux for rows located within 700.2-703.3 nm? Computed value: 40.3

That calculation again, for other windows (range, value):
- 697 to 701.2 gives 37.44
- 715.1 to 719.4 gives 33.42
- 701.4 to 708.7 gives 43.75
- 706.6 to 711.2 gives 39.04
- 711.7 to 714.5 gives 35.3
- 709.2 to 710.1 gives 30.59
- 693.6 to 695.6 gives 35.53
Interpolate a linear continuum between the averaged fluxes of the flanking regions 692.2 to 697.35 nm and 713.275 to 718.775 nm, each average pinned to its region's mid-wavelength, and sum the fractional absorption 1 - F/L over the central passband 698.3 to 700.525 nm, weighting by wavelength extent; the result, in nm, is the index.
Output -0.22 nm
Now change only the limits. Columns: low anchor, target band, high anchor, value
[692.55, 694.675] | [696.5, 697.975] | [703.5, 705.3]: 0.01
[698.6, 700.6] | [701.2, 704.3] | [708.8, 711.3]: -0.44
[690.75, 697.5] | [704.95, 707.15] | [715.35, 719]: -0.27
